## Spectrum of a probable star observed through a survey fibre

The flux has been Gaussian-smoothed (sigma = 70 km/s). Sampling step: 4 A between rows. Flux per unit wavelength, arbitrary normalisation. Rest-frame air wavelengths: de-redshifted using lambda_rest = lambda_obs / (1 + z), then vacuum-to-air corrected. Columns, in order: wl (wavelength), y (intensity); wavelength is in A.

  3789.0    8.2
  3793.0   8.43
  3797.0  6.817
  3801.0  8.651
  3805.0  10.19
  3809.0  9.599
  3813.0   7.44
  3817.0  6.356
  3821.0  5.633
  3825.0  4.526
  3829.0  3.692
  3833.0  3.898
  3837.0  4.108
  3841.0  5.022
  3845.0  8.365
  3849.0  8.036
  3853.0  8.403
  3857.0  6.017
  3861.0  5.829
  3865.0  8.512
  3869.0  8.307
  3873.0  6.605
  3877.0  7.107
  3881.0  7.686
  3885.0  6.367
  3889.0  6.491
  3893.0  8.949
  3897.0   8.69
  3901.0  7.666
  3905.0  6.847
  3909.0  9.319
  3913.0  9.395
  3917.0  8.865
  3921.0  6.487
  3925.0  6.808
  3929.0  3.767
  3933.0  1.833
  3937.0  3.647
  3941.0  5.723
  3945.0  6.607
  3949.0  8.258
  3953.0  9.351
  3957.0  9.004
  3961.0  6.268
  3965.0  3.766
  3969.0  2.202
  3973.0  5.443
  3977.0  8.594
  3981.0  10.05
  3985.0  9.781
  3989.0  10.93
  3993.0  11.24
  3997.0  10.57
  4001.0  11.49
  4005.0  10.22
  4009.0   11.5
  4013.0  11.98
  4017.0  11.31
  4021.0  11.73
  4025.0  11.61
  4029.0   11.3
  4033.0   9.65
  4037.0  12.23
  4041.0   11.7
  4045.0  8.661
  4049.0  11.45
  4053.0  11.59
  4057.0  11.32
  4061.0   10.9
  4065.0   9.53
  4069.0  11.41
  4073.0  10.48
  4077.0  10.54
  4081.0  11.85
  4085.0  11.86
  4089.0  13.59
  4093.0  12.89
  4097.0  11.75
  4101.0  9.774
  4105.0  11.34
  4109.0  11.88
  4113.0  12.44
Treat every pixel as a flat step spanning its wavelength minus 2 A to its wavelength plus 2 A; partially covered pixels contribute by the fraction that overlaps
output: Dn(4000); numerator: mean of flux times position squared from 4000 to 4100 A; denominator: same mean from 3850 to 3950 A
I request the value 1.7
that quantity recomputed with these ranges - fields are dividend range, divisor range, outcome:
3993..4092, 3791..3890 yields 1.80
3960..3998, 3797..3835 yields 1.28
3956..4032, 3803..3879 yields 1.52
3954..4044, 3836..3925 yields 1.38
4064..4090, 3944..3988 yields 1.63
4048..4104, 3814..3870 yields 2.07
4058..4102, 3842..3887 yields 1.73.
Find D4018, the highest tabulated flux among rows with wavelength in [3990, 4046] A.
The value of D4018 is 12.23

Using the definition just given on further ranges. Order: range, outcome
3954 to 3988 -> 10.05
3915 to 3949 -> 8.865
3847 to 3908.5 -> 8.949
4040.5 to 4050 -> 11.7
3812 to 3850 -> 8.365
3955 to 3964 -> 9.004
